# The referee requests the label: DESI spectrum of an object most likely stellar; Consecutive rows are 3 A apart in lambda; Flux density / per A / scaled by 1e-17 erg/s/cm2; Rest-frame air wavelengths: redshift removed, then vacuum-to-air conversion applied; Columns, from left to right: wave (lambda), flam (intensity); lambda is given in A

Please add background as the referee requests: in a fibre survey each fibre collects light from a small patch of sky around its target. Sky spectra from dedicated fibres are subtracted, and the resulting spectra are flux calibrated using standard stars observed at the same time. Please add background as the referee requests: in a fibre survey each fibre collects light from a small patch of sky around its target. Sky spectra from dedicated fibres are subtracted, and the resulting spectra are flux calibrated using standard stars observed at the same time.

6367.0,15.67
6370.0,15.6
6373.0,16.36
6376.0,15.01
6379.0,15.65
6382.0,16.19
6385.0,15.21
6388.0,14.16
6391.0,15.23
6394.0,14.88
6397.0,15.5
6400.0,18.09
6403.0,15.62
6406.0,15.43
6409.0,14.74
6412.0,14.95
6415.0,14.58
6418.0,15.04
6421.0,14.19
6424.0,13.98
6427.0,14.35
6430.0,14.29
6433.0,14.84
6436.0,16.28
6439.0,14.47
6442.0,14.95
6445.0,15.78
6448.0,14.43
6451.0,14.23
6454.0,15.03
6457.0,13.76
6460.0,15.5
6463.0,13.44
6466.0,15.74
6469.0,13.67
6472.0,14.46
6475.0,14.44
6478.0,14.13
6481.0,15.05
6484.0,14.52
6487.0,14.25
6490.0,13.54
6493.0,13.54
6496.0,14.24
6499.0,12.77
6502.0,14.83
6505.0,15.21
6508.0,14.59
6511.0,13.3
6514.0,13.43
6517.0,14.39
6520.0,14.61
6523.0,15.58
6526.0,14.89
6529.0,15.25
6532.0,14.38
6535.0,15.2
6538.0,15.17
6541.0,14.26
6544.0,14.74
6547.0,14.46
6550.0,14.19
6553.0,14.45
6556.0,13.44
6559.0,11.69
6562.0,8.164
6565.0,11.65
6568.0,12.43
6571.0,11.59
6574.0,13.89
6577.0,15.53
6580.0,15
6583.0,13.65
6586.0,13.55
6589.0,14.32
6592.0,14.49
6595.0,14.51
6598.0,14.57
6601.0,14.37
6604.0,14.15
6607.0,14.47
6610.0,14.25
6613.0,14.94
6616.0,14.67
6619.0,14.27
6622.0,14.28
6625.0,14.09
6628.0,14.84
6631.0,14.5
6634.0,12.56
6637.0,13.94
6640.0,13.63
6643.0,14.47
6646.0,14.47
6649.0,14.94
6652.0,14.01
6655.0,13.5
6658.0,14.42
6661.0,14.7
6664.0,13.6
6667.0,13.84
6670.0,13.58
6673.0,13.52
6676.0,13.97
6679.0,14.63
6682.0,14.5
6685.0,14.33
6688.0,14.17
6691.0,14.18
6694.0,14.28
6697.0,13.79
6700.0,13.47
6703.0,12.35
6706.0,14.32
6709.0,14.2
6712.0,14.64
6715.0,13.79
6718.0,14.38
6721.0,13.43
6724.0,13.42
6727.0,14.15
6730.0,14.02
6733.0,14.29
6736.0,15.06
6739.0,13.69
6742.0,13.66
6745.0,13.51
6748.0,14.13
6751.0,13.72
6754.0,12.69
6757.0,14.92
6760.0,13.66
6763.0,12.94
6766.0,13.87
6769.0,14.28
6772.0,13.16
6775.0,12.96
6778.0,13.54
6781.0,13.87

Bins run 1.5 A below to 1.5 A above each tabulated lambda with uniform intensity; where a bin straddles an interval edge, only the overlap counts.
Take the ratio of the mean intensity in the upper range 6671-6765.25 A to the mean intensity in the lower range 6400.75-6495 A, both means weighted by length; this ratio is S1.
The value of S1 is 1.0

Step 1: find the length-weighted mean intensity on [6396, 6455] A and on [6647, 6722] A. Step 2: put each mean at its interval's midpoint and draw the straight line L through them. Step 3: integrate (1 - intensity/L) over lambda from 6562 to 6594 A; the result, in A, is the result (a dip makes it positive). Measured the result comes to 2.4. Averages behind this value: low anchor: 15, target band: 13.4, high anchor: 14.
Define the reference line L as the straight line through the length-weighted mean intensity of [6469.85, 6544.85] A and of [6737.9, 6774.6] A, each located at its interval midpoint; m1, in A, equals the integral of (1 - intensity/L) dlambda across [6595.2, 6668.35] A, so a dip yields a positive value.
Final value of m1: -1.0 A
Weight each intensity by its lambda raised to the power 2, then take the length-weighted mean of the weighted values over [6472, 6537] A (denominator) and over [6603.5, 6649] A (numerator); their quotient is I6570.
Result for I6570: 1.0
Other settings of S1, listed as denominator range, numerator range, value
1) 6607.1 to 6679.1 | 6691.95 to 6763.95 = 0.98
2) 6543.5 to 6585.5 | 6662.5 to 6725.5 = 1.06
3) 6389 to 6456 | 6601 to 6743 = 0.94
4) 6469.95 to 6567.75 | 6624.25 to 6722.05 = 1.00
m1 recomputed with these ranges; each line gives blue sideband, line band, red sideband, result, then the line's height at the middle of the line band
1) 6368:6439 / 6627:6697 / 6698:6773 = 0.19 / 14.1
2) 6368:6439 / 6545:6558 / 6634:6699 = 0.45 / 14.6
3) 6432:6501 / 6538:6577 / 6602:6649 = 3.41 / 14.4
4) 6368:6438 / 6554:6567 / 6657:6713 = 2.81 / 14.5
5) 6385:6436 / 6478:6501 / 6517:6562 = 0.85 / 14.5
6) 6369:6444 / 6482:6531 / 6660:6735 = 1.51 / 14.8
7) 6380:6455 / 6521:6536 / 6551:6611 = -1.11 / 14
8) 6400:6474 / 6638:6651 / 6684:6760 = -0.16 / 14.2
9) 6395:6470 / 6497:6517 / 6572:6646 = 0.81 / 14.6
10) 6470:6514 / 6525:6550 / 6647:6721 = -1.09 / 14.1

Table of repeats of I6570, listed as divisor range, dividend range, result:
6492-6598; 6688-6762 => 1.05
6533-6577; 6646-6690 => 1.10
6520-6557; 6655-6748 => 1.00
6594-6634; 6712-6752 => 1.01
